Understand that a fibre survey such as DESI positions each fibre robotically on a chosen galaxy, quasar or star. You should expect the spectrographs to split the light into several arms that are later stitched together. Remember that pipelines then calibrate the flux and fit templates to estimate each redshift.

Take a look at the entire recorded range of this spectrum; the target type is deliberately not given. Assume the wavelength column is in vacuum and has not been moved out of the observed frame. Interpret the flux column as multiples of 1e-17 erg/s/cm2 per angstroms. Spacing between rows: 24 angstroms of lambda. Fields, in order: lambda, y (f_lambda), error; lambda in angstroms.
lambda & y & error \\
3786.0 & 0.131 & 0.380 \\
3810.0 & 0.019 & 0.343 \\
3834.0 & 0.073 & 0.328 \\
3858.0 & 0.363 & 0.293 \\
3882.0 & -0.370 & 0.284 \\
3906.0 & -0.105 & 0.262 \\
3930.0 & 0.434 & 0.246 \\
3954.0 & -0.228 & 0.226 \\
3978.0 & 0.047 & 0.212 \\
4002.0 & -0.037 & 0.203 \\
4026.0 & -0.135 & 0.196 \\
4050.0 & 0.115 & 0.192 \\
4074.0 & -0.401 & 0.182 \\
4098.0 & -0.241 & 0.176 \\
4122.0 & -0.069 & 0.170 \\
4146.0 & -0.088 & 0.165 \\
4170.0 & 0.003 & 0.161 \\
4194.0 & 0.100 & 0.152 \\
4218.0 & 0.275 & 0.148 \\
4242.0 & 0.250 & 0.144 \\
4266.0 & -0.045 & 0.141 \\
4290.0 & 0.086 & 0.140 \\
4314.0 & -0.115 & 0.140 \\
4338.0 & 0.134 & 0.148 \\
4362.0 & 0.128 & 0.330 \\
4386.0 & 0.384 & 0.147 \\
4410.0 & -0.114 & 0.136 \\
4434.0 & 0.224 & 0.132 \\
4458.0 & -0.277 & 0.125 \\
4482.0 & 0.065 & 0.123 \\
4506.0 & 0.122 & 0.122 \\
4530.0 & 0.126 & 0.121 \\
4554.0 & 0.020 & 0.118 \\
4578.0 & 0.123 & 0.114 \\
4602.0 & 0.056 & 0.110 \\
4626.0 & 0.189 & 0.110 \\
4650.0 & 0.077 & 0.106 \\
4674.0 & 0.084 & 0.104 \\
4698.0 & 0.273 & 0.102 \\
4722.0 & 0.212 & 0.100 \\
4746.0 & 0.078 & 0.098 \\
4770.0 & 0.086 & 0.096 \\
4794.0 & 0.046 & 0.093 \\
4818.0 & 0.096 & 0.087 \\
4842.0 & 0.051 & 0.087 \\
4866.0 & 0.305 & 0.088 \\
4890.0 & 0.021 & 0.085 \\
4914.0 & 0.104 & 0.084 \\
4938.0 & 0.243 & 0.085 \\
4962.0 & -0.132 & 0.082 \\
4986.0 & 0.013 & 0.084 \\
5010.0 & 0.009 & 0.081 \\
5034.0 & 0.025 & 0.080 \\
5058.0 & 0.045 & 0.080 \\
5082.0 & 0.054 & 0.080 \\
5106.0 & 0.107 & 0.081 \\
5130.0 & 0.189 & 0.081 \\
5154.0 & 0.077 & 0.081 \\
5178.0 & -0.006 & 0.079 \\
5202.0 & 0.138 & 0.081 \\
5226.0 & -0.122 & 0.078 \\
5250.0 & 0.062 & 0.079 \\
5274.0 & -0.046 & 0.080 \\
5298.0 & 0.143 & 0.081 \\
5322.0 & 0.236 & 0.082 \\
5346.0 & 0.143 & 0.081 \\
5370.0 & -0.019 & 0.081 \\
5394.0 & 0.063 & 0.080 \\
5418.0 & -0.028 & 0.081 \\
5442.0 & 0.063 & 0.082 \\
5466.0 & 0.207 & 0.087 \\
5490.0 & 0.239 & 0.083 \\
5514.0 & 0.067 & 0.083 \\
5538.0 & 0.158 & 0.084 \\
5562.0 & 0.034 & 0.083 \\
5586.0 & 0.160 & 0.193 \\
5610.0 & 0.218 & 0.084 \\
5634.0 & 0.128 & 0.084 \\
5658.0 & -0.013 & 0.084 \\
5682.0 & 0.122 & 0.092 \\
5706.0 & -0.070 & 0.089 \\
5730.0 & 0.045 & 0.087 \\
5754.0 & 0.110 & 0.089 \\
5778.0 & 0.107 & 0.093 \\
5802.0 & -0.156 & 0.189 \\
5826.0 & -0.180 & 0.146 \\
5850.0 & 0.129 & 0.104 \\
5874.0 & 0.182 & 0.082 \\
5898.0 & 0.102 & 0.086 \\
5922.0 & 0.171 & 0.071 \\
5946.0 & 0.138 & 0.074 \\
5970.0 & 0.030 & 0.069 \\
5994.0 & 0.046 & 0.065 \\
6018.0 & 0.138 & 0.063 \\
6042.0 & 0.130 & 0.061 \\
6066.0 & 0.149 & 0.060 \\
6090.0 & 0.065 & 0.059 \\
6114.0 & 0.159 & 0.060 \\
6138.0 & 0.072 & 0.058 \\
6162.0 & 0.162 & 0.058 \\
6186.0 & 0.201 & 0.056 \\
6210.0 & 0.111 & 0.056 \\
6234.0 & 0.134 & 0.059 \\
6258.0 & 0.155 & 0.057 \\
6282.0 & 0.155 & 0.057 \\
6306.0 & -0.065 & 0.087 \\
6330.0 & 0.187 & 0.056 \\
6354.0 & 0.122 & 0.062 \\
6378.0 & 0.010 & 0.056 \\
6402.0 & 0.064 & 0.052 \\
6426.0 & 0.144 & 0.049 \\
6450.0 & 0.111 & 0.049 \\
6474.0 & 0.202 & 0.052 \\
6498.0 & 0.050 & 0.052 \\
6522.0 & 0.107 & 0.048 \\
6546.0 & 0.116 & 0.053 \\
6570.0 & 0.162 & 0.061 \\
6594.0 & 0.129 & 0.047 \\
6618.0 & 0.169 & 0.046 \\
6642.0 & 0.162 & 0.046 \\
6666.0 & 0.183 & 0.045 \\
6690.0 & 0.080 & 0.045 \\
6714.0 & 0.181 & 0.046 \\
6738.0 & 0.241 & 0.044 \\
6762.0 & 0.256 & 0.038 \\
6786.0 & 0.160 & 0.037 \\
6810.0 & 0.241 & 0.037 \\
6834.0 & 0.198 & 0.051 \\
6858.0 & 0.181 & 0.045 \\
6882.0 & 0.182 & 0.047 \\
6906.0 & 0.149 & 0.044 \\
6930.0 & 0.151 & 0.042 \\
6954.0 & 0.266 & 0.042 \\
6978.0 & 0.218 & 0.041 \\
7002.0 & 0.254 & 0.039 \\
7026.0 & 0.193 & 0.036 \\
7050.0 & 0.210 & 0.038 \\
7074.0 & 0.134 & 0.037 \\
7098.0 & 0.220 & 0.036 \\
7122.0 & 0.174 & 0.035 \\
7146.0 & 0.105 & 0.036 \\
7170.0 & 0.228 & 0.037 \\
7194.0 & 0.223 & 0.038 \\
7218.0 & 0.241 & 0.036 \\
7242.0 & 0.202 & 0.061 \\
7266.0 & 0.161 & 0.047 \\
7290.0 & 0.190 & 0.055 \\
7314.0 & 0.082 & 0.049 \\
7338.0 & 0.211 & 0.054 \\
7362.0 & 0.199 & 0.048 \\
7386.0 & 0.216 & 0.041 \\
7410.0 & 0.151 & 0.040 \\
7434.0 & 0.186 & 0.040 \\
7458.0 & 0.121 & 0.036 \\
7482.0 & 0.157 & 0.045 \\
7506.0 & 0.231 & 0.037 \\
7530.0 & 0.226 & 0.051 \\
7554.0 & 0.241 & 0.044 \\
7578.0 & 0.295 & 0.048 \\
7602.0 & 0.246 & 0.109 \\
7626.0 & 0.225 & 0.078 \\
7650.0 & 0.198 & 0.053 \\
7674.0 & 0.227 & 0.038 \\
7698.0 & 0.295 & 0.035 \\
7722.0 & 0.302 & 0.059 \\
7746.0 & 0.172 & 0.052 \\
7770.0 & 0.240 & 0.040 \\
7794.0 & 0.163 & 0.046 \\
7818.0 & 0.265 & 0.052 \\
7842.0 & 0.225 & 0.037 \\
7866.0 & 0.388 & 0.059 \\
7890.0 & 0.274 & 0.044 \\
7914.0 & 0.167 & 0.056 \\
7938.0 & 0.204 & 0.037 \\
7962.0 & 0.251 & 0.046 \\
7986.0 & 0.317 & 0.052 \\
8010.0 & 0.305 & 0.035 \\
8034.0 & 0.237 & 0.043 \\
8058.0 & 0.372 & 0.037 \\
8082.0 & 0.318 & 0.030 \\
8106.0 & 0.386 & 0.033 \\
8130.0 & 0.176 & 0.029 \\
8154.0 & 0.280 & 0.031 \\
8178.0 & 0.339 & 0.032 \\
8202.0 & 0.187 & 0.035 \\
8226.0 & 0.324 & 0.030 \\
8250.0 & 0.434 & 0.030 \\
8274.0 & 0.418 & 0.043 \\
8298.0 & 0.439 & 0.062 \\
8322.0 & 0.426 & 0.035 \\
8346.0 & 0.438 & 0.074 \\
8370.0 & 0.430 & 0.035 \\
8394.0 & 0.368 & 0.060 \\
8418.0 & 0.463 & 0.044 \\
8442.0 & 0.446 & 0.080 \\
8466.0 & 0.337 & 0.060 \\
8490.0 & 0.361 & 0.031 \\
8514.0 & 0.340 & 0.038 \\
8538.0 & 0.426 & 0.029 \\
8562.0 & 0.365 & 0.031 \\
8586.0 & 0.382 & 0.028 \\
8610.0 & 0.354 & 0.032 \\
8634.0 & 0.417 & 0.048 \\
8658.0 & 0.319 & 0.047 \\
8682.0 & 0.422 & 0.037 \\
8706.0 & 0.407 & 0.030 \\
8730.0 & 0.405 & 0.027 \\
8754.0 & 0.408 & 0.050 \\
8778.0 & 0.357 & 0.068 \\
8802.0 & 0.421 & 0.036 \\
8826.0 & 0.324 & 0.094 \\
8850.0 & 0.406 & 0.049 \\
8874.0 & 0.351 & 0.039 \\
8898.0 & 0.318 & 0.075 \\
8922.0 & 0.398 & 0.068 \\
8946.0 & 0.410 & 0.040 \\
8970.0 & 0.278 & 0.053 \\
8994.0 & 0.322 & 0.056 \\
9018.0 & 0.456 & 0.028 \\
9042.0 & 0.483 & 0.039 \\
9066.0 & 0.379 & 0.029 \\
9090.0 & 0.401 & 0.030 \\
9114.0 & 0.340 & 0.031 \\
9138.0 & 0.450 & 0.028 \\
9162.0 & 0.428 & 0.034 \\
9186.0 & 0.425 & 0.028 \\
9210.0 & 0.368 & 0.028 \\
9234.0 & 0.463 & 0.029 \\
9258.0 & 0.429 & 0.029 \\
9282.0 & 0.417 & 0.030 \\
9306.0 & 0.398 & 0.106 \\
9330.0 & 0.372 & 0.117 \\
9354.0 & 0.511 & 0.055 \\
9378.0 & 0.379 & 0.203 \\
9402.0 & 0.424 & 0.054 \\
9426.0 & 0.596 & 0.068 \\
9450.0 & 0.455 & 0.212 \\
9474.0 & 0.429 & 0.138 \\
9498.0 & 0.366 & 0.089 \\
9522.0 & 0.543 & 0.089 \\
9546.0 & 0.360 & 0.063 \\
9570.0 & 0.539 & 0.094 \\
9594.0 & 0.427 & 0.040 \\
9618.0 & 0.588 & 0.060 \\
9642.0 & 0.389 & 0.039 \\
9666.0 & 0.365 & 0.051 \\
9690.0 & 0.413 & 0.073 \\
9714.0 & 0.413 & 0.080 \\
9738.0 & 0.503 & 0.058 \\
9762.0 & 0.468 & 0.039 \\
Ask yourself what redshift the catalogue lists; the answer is 1.07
